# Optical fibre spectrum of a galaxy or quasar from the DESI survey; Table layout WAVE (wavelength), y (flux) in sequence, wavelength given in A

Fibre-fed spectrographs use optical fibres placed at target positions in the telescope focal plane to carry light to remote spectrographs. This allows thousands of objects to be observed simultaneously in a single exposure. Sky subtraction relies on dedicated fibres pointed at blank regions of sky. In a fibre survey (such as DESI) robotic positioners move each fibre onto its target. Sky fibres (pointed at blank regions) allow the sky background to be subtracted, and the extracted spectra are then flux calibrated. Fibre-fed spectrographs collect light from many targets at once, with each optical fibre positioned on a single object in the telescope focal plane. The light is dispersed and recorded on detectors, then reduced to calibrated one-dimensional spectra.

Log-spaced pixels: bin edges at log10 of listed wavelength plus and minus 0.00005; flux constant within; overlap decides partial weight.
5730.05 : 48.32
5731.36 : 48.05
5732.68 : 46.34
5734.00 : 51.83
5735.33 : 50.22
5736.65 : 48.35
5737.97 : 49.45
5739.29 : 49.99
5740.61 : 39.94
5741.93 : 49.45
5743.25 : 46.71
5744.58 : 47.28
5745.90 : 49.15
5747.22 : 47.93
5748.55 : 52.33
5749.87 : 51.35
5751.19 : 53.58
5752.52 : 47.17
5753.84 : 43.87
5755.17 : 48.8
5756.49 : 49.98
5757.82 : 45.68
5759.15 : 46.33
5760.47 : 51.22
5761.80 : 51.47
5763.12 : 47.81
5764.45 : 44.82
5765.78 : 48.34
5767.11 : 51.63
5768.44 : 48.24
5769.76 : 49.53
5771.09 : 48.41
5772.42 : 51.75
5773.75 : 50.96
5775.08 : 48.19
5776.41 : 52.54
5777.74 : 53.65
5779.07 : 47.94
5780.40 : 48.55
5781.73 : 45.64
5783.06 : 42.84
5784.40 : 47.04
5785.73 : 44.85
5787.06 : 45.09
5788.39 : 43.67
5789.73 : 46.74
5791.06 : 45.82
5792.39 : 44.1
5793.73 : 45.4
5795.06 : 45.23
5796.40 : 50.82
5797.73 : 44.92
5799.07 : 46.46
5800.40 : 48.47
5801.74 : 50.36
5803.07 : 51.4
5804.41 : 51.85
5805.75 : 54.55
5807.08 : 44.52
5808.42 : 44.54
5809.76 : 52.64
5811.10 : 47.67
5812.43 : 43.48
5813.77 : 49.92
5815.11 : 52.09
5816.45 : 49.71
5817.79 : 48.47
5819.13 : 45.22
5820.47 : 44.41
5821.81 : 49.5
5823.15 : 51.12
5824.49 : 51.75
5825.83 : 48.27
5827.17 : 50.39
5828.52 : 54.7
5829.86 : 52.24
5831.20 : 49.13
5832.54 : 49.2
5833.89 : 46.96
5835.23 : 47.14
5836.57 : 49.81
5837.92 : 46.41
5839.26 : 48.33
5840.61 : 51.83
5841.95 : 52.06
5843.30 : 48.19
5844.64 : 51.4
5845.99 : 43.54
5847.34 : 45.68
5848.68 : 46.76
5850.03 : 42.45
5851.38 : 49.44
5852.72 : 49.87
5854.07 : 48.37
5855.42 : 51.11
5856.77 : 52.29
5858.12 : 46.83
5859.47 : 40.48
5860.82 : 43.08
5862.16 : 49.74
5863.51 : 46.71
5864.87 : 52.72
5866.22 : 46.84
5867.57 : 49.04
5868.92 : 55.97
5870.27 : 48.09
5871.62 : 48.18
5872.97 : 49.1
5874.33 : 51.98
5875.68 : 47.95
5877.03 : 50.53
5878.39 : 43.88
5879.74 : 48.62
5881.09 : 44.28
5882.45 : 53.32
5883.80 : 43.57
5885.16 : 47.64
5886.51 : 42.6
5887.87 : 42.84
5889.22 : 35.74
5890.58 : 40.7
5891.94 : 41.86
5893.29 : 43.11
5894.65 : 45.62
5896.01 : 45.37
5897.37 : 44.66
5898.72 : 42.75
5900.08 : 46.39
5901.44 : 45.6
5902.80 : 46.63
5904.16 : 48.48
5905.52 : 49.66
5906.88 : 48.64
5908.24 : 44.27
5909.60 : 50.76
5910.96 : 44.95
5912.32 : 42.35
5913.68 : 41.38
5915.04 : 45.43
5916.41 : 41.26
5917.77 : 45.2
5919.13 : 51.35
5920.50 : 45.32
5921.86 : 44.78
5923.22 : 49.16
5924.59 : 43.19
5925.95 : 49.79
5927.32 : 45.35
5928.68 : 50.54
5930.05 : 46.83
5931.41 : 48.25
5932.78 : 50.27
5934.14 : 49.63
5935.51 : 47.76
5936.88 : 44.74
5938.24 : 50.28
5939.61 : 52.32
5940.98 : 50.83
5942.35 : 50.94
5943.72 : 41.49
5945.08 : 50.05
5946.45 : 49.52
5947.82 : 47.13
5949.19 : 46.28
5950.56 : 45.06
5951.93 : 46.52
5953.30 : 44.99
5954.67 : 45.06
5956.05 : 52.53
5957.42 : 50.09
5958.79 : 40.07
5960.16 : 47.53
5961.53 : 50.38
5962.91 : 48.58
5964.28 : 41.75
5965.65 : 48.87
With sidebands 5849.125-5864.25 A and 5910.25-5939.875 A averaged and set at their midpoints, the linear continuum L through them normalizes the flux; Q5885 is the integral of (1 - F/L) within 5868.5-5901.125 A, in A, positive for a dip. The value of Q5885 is 0.8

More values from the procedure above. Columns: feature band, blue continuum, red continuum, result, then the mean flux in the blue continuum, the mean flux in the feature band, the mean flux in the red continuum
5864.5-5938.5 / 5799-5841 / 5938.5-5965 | 2.3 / 49.2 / 46.6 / 47.5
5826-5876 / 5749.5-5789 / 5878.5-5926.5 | -2.4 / 48.4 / 48.8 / 45.3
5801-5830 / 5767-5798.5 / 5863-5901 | -1.4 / 47.6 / 49.4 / 46.4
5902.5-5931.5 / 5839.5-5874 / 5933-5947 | 1.3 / 48.4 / 46.5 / 48.8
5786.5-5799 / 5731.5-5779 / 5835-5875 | 0.8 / 49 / 45.8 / 48.5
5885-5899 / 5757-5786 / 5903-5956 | 1.4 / 48.6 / 42.8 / 47.2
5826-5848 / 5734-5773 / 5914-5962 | -0.5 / 48.7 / 49.2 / 47.4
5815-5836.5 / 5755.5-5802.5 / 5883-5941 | -1.0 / 47.9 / 49.3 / 46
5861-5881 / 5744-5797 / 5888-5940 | -1.0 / 48.1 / 49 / 46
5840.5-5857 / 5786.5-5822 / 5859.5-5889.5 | -0.3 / 47.7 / 48.5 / 47.4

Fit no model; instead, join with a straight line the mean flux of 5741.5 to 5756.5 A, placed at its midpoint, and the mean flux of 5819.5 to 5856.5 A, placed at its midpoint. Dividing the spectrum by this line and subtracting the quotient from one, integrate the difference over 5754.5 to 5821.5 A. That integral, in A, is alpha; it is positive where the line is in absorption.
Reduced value 1.1 A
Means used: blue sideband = 48.9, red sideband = 48.9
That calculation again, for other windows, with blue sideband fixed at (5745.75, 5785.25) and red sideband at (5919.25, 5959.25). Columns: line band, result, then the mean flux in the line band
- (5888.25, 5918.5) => 2.1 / 44.6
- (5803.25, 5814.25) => 0.0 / 48.7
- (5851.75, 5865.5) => 0.0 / 48.1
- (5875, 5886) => 0.1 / 47.4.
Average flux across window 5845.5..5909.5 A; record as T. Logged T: 46.7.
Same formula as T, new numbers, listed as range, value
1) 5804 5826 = 48.8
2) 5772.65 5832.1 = 48.4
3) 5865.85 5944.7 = 46.7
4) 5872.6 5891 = 45.9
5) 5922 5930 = 47.3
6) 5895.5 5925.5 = 45.8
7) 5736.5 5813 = 48.1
